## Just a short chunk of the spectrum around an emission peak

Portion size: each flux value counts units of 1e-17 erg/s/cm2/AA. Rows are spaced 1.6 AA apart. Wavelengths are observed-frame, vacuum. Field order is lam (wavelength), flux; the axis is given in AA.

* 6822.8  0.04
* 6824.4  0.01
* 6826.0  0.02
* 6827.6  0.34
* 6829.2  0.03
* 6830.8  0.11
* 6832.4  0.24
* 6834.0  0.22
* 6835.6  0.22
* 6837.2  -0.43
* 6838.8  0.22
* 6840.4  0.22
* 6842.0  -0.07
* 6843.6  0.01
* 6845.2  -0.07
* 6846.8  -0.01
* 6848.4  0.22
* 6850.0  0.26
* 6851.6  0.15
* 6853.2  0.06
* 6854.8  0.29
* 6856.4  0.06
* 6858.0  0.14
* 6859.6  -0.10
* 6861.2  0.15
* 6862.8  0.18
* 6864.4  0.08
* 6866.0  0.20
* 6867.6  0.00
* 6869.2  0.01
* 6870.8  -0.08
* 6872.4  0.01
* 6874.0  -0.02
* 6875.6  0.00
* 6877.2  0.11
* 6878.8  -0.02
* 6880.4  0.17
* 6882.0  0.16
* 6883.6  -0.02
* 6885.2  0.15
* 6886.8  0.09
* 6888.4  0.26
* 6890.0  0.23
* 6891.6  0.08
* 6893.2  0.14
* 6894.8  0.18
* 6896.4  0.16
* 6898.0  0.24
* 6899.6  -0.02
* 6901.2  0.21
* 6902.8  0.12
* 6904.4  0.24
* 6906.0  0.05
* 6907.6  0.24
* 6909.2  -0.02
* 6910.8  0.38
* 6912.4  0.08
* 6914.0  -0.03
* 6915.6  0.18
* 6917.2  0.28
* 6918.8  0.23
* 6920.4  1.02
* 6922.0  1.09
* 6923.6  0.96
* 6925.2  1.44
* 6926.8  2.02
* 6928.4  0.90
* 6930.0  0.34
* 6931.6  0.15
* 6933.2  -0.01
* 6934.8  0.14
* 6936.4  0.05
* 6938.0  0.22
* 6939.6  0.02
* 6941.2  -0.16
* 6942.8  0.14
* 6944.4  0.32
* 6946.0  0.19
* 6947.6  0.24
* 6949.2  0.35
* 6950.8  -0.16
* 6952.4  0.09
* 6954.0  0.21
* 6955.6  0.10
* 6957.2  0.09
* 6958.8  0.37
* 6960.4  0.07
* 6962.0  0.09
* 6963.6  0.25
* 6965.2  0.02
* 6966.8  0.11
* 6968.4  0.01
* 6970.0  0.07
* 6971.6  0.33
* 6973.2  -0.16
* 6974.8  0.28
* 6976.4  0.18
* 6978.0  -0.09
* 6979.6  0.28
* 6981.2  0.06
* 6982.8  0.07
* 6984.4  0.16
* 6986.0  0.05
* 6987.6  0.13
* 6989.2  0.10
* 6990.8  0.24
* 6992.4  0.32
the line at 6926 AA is [O II]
